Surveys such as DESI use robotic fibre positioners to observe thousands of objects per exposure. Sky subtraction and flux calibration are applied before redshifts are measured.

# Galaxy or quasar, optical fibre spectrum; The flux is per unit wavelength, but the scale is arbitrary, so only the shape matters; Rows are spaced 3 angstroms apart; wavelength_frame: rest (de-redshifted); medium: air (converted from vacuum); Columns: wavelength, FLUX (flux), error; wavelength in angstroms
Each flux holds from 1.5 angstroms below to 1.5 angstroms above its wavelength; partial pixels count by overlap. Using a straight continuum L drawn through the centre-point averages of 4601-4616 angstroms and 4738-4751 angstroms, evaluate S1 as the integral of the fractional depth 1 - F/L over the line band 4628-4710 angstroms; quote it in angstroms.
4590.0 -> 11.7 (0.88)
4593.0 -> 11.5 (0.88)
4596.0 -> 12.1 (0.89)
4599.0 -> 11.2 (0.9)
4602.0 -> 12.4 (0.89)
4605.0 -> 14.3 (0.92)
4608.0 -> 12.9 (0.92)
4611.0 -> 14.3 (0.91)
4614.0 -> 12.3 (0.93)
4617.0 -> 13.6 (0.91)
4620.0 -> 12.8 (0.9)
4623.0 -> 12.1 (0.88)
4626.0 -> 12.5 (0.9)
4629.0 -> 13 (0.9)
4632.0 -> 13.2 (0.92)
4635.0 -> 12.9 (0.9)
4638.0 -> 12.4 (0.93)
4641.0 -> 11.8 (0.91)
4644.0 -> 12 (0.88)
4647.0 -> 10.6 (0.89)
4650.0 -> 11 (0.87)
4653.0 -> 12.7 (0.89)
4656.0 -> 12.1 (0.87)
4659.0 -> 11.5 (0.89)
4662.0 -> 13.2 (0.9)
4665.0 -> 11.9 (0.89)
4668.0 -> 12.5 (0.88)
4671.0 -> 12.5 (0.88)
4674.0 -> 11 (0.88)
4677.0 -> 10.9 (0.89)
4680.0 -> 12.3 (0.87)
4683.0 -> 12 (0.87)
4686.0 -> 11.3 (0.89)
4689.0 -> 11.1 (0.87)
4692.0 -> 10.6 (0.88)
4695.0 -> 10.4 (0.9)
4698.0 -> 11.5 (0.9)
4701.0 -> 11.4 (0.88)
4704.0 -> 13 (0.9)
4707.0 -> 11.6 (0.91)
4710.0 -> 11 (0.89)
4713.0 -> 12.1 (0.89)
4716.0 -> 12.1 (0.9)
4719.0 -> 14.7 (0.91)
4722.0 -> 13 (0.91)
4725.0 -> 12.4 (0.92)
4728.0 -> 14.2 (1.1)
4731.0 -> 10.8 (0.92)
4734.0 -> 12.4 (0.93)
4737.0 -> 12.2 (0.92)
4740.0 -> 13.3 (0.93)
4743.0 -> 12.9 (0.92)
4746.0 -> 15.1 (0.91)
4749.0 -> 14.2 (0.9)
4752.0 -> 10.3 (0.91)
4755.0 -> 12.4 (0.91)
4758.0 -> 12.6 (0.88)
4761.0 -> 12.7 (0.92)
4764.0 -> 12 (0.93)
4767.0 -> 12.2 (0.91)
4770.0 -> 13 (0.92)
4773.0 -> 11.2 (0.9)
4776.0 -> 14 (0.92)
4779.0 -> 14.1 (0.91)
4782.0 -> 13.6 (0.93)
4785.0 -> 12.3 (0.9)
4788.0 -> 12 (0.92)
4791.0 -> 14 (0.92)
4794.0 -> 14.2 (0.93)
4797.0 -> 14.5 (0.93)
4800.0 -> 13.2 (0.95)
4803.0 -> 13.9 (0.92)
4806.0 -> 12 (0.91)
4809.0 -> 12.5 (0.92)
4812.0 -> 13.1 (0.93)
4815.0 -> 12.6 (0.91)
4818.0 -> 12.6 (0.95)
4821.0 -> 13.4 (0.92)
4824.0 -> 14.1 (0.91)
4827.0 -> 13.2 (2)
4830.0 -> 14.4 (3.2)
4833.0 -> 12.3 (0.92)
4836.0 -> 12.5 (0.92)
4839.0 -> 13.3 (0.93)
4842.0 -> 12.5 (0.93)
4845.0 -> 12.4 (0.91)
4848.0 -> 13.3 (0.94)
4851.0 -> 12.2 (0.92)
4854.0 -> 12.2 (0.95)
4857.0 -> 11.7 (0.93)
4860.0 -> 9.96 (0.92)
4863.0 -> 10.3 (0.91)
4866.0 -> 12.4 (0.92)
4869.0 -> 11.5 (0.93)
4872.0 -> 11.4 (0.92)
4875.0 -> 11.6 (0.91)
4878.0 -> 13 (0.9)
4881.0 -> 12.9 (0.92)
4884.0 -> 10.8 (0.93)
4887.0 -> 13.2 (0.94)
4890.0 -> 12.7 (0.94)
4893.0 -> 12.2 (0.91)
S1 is 9.8 angstroms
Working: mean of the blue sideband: 13.3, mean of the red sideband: 13.7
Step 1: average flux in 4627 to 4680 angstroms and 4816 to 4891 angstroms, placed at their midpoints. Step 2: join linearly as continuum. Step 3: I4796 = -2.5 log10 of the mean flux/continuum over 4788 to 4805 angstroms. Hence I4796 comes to -0.119 mag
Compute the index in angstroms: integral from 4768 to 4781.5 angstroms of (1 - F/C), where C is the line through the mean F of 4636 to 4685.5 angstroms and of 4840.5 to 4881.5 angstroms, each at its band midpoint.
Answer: -1.3 angstroms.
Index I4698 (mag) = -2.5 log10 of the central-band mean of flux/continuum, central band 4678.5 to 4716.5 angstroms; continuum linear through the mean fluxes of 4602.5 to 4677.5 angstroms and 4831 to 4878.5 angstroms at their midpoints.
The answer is 0.069 mag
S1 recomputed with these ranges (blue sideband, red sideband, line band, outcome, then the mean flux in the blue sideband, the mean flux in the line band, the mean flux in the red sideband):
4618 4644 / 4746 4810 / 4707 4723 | 0.4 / 12.6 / 12.5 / 13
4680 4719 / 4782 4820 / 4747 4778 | 0.1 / 11.7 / 12.5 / 13.1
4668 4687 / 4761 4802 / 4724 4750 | -1.1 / 11.7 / 13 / 13.1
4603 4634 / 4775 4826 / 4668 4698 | 4.0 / 13.1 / 11.4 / 13.3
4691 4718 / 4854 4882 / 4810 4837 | -3.5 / 11.6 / 13.1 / 11.6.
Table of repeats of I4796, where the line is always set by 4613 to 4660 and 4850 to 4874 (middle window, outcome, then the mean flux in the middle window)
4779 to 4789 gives -0.101 mag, 12.9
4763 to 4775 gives -0.035 mag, 12.2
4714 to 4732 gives -0.082 mag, 12.9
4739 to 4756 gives -0.102 mag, 13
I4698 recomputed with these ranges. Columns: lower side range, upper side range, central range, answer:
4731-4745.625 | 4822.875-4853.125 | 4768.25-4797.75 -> -0.04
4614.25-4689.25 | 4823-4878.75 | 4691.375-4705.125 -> 0.07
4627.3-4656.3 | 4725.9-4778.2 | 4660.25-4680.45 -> 0.03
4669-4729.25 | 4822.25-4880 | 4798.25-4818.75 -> -0.06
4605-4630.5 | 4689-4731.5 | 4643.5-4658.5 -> 0.09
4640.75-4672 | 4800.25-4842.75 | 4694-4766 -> 0.00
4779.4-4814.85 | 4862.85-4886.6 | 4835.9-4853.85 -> -0.02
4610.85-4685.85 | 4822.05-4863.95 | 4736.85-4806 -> -0.05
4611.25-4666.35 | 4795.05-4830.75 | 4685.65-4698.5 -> 0.16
